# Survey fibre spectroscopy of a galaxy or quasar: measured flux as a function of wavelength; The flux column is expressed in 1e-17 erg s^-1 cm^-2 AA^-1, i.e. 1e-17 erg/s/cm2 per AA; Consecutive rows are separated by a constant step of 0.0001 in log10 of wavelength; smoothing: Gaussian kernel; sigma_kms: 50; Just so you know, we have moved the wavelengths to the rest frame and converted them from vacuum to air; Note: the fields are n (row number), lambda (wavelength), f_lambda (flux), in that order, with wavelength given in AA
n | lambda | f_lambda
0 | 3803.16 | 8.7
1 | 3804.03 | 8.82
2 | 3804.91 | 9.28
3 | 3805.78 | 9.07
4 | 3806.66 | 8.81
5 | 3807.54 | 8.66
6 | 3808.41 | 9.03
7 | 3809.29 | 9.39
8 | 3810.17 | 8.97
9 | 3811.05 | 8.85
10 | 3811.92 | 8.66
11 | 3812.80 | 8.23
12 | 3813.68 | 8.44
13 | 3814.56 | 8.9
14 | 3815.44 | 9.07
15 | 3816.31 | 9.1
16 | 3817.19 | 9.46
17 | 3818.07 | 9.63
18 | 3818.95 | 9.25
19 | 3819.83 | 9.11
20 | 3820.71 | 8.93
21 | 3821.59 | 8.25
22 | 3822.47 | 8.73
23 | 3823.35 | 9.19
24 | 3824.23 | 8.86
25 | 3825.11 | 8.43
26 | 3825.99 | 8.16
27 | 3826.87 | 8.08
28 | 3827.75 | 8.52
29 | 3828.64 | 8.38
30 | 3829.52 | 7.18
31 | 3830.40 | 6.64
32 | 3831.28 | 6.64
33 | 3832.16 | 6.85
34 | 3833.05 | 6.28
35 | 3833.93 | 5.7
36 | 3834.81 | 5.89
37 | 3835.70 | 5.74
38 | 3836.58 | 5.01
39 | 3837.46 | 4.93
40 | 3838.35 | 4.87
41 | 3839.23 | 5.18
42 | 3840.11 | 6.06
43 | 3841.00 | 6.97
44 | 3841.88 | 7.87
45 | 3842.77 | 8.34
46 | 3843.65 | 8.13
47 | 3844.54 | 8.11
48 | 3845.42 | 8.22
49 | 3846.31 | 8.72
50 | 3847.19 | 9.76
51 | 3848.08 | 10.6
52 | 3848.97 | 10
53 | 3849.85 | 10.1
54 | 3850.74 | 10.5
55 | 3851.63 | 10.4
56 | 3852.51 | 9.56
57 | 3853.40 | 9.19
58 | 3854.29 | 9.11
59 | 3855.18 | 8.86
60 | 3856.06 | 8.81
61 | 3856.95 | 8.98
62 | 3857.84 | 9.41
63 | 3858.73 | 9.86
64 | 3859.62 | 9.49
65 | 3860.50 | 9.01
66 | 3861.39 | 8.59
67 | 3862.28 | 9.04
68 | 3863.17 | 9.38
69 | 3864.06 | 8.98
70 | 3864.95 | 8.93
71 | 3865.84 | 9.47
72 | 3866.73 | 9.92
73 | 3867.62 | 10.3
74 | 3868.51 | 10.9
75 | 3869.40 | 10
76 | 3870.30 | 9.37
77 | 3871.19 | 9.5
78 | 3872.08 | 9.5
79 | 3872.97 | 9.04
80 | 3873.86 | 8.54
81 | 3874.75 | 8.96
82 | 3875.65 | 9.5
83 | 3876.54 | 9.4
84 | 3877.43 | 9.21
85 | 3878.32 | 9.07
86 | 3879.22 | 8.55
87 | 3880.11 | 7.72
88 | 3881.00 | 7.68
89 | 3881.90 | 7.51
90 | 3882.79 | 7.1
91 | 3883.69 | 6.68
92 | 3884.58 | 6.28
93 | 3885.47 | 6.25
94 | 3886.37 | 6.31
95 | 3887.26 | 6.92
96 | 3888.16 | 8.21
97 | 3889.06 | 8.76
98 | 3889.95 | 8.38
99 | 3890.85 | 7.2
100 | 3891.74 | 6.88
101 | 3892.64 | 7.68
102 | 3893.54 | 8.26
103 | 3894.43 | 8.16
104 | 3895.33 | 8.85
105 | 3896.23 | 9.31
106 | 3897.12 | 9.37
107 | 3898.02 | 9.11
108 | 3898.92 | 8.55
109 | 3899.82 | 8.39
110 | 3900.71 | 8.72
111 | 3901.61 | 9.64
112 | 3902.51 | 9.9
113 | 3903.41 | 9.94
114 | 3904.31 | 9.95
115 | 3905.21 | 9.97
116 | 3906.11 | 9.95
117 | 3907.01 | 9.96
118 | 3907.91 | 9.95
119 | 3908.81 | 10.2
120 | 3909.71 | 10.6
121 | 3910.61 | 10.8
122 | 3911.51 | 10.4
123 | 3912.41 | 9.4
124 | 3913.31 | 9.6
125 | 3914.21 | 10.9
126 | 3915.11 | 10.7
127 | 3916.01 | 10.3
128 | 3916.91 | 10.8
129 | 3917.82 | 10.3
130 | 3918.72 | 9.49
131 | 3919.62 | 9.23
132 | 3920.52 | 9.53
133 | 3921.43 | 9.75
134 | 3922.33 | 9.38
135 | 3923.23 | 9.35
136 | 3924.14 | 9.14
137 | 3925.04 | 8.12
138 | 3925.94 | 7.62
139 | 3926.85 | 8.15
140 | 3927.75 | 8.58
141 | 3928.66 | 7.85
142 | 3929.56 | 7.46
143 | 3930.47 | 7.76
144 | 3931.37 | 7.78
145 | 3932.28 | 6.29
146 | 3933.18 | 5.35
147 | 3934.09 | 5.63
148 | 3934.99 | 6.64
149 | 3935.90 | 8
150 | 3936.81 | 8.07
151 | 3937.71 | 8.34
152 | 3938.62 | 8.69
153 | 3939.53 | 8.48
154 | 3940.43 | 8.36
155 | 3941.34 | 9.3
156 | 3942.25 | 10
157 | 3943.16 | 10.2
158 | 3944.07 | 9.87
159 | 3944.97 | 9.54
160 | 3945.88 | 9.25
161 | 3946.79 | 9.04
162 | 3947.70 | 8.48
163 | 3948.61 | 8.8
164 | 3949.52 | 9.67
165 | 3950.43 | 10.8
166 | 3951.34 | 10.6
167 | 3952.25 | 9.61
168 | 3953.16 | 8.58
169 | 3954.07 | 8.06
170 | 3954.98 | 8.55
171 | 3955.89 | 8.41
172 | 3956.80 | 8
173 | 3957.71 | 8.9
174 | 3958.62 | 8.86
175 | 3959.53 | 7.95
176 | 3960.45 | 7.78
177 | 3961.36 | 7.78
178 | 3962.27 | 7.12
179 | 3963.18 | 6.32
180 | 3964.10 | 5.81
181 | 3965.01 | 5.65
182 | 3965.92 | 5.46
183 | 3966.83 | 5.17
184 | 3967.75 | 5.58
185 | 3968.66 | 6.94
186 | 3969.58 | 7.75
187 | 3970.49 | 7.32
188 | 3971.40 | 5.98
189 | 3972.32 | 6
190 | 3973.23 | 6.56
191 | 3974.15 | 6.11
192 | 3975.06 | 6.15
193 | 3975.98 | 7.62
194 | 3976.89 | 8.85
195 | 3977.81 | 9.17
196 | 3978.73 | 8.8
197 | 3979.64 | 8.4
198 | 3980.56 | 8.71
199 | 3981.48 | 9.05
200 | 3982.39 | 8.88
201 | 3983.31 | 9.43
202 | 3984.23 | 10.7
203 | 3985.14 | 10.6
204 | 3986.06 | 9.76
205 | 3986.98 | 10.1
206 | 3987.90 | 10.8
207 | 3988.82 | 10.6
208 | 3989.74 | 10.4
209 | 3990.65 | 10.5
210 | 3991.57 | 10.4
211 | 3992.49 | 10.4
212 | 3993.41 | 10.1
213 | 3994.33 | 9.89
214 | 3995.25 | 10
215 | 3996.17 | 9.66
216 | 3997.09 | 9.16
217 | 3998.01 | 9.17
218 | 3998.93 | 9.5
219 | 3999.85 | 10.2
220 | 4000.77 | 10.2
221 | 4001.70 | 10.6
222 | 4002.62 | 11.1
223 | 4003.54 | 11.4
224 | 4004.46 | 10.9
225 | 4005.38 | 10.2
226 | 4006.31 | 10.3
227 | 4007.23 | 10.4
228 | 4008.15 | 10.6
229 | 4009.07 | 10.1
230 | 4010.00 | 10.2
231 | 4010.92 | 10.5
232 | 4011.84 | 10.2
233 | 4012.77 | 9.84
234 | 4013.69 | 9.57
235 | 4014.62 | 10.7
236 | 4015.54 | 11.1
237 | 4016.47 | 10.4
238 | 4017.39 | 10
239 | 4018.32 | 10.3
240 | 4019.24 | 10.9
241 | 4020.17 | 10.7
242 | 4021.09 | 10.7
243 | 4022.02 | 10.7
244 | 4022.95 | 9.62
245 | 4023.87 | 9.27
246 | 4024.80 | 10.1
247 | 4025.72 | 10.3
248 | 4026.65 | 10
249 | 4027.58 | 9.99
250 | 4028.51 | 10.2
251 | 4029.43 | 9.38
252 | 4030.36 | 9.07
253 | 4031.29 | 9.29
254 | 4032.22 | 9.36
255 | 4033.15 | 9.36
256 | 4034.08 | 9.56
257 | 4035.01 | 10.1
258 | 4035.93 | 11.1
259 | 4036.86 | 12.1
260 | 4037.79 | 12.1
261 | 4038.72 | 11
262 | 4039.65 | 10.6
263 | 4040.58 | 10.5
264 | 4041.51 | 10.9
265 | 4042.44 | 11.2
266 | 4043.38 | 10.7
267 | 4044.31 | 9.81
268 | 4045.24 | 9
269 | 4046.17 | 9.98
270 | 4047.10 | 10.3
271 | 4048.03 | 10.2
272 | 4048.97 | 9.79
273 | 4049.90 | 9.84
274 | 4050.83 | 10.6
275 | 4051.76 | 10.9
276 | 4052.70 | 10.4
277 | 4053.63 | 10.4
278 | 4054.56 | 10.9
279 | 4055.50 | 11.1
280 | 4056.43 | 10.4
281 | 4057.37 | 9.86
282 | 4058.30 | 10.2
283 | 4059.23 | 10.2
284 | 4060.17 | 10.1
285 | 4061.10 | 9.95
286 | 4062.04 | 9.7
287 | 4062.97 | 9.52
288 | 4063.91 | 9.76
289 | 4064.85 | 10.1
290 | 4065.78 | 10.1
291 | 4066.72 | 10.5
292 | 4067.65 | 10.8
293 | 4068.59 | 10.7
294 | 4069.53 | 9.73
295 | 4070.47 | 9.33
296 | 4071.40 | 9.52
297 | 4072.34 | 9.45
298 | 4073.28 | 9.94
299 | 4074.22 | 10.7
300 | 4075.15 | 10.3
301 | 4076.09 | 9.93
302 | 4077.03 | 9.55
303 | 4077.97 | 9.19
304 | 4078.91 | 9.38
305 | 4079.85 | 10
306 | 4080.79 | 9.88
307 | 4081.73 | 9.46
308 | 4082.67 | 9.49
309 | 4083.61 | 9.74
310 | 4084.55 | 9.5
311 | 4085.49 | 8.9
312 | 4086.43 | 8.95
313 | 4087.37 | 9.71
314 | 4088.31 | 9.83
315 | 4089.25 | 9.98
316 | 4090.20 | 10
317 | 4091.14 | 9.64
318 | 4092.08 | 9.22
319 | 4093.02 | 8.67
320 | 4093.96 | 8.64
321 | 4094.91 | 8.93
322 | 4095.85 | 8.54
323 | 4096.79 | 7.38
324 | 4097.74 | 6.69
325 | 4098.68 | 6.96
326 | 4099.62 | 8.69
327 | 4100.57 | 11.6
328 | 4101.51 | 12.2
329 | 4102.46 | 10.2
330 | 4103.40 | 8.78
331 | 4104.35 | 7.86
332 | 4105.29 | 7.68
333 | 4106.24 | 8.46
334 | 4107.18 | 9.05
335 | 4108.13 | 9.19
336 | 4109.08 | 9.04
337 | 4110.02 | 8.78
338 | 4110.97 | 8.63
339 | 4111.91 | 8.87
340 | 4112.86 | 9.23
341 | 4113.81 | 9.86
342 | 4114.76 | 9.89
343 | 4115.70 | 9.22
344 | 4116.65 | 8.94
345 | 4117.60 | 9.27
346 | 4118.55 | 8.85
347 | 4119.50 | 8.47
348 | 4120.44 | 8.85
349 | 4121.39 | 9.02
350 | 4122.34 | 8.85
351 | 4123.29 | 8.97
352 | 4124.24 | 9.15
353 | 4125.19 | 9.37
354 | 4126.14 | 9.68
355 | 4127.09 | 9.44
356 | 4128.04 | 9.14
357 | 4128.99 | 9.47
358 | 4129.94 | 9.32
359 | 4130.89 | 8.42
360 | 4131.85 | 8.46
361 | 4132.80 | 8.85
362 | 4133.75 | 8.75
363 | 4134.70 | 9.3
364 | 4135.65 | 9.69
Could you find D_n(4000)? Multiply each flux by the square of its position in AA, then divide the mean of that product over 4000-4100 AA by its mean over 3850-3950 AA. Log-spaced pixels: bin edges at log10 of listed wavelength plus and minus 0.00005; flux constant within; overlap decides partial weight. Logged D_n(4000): 1.2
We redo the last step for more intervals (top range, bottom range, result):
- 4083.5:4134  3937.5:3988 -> 1.17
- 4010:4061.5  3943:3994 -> 1.25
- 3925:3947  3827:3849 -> 1.20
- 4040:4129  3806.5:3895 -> 1.29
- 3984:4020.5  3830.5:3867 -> 1.36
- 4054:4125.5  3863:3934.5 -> 1.18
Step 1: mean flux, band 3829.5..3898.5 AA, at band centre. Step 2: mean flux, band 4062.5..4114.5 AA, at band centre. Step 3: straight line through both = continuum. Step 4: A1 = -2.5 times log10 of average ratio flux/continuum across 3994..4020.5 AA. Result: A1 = -0.14 mag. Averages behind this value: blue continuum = 8.29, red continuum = 9.4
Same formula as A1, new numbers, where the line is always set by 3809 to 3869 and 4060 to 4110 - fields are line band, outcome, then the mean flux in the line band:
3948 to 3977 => 0.181 mag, 7.57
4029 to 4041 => -0.114 mag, 10.3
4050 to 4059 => -0.129 mag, 10.5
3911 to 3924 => -0.134 mag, 9.92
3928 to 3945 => 0.102 mag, 8.06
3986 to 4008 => -0.131 mag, 10.3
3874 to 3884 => 0.037 mag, 8.33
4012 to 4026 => -0.123 mag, 10.3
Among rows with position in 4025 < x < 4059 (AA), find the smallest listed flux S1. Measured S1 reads 9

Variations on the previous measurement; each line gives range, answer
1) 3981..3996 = 8.88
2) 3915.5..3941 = 5.35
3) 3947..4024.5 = 5.17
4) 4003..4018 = 9.57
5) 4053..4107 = 6.69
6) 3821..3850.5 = 4.87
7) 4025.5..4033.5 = 9.07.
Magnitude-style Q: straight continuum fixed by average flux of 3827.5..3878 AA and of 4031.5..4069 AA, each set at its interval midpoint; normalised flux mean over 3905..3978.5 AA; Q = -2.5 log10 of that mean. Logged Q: 0.10 mag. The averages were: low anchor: 8.47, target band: 8.44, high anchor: 10.3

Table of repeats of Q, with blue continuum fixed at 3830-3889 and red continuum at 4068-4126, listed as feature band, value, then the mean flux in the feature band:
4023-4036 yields -0.089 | 9.75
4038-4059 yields -0.150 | 10.4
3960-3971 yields 0.310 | 6.56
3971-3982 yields 0.151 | 7.63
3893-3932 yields -0.099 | 9.31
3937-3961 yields -0.041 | 8.99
